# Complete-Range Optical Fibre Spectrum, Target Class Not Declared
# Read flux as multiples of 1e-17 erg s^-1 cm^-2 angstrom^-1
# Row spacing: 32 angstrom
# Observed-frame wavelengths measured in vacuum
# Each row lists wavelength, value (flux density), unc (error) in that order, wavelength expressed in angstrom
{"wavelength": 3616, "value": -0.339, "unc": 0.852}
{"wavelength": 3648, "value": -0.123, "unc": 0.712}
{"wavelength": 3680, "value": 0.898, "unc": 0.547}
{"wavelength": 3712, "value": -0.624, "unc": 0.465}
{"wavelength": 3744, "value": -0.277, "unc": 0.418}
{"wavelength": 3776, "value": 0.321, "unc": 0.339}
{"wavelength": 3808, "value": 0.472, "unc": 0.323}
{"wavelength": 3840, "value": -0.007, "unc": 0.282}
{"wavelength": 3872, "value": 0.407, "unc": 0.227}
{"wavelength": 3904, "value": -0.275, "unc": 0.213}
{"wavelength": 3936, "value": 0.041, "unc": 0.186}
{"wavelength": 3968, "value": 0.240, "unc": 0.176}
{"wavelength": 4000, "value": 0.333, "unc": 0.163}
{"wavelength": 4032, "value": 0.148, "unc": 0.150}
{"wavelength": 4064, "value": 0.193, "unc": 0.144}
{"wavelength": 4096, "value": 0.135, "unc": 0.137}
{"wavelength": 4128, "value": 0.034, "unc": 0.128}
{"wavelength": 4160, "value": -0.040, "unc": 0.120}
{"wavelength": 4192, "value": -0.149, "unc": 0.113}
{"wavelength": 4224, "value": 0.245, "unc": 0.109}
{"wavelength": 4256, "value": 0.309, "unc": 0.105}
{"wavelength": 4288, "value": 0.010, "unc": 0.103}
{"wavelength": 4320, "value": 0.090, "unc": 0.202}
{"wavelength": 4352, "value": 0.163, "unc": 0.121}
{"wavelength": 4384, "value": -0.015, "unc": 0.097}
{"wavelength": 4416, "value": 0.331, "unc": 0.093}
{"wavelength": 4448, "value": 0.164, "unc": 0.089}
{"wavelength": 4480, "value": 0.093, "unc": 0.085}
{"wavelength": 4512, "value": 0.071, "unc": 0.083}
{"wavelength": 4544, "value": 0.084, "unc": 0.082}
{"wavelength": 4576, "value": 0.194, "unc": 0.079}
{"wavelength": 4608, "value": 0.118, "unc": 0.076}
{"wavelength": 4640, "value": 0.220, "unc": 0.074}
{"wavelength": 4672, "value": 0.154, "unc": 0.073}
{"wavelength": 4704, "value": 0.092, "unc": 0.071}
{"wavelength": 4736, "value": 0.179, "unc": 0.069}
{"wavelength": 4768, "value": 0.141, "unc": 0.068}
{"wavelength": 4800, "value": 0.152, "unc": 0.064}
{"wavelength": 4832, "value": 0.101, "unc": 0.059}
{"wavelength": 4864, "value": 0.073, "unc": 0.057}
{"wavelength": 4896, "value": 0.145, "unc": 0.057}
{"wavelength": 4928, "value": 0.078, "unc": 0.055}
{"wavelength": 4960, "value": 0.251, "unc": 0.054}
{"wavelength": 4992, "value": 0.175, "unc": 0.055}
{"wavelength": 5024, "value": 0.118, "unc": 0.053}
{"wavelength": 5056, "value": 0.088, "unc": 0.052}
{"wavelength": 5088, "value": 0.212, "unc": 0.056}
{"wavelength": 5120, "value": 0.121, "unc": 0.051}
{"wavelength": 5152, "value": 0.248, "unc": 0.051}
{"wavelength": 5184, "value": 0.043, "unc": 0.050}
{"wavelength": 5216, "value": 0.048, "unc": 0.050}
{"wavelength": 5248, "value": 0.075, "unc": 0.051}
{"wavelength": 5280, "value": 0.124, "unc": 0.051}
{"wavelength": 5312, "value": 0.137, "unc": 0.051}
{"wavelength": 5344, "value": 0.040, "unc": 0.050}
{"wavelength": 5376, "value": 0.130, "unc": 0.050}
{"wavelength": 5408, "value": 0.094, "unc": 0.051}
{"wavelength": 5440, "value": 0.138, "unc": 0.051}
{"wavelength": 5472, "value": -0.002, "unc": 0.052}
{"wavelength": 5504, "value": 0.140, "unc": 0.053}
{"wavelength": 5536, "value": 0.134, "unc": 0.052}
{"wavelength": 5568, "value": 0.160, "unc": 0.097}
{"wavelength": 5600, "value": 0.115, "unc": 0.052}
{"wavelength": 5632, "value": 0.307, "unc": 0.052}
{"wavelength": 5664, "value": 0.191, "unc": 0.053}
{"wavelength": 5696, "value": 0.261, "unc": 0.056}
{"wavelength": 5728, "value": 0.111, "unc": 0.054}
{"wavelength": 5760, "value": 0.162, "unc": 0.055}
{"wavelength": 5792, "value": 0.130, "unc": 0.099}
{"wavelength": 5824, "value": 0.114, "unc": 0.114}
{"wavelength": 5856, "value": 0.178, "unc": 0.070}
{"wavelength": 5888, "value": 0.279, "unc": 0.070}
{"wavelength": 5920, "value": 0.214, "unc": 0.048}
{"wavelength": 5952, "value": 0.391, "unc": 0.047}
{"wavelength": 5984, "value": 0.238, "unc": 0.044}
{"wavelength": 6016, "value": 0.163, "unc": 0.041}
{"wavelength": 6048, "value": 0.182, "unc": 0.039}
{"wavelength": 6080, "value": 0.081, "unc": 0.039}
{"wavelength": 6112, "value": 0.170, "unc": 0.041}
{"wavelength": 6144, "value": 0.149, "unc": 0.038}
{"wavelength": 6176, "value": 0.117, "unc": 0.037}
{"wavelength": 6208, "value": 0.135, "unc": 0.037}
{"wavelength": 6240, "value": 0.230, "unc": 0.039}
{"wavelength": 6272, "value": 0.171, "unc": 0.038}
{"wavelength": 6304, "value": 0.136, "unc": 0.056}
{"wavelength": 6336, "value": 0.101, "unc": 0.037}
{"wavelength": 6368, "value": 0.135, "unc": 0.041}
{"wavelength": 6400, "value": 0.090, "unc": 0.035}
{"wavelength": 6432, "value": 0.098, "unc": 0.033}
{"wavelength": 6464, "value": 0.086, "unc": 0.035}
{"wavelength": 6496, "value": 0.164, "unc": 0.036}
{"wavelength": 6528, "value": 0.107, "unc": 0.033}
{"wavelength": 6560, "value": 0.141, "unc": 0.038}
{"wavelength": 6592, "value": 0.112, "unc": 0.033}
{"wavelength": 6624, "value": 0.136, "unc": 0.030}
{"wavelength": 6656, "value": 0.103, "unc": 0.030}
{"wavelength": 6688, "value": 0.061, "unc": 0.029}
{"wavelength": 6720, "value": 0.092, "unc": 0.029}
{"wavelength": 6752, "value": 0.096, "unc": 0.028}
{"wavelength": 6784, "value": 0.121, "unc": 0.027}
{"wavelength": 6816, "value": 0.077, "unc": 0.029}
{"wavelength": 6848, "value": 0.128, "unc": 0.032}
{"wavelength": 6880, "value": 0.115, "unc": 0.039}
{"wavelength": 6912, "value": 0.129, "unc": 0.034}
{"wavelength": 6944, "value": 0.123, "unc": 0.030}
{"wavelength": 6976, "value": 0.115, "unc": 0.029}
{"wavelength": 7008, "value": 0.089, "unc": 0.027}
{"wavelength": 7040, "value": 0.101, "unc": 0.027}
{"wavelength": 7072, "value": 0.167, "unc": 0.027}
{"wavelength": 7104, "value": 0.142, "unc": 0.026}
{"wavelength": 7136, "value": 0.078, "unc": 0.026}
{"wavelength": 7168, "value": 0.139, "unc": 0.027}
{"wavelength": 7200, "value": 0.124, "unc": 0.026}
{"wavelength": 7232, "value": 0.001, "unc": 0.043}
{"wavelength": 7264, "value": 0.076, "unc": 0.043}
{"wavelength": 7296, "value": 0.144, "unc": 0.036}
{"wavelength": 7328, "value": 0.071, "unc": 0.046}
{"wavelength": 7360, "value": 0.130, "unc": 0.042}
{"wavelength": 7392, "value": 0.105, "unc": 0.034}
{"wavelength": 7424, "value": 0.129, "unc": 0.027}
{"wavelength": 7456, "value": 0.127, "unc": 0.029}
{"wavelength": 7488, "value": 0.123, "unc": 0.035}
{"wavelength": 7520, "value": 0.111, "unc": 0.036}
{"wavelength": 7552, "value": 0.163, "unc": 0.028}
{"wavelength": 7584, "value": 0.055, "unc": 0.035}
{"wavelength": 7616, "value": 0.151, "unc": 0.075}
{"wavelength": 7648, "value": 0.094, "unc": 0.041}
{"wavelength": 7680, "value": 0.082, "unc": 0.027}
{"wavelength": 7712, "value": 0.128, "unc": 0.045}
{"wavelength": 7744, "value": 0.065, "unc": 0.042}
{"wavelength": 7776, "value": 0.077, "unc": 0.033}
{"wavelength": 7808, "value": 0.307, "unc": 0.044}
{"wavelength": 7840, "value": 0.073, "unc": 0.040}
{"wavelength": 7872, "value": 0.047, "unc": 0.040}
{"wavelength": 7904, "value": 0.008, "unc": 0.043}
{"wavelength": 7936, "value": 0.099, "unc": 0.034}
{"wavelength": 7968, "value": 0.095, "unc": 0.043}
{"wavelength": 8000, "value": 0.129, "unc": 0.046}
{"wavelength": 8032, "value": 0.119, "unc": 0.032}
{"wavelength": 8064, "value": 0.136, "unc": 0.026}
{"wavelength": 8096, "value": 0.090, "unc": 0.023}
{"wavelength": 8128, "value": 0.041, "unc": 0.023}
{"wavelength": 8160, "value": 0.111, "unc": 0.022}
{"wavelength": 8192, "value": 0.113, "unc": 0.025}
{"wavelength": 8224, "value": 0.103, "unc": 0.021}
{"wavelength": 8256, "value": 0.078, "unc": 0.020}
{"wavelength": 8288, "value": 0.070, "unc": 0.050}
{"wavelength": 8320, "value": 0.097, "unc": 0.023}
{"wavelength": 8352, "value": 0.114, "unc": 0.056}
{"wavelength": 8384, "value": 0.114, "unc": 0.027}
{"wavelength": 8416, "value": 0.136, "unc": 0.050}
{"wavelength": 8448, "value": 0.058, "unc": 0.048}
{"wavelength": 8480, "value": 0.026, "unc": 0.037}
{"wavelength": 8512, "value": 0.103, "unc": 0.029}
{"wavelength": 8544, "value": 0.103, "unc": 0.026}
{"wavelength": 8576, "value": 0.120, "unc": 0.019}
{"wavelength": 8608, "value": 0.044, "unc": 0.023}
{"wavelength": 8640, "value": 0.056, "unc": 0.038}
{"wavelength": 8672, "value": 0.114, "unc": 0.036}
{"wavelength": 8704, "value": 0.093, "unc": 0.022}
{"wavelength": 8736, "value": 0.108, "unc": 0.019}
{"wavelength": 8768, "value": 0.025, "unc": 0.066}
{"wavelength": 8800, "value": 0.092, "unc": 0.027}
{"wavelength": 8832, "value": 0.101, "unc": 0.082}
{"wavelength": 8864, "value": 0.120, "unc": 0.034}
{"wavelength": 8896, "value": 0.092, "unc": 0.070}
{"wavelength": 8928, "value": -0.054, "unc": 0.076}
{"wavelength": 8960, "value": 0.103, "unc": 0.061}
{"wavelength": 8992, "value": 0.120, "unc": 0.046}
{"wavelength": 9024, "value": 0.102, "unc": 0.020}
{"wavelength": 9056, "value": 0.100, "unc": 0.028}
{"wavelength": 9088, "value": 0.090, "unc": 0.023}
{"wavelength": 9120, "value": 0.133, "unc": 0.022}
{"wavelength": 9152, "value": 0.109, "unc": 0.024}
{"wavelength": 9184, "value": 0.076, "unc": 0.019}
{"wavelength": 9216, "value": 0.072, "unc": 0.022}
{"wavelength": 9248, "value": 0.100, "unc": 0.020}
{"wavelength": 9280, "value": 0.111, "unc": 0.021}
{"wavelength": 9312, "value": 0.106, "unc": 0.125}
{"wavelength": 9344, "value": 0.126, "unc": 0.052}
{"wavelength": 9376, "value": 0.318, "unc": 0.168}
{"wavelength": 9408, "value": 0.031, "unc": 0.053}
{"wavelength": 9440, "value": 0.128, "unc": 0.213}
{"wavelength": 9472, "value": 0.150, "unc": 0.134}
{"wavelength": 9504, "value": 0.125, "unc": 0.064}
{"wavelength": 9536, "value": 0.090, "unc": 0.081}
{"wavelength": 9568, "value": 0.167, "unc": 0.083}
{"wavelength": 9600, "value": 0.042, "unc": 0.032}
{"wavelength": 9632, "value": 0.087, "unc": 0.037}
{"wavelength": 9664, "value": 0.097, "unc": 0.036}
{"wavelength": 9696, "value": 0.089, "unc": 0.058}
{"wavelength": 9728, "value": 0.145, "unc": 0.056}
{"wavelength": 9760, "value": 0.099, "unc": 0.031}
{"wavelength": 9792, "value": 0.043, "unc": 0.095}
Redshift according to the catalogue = 0.19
